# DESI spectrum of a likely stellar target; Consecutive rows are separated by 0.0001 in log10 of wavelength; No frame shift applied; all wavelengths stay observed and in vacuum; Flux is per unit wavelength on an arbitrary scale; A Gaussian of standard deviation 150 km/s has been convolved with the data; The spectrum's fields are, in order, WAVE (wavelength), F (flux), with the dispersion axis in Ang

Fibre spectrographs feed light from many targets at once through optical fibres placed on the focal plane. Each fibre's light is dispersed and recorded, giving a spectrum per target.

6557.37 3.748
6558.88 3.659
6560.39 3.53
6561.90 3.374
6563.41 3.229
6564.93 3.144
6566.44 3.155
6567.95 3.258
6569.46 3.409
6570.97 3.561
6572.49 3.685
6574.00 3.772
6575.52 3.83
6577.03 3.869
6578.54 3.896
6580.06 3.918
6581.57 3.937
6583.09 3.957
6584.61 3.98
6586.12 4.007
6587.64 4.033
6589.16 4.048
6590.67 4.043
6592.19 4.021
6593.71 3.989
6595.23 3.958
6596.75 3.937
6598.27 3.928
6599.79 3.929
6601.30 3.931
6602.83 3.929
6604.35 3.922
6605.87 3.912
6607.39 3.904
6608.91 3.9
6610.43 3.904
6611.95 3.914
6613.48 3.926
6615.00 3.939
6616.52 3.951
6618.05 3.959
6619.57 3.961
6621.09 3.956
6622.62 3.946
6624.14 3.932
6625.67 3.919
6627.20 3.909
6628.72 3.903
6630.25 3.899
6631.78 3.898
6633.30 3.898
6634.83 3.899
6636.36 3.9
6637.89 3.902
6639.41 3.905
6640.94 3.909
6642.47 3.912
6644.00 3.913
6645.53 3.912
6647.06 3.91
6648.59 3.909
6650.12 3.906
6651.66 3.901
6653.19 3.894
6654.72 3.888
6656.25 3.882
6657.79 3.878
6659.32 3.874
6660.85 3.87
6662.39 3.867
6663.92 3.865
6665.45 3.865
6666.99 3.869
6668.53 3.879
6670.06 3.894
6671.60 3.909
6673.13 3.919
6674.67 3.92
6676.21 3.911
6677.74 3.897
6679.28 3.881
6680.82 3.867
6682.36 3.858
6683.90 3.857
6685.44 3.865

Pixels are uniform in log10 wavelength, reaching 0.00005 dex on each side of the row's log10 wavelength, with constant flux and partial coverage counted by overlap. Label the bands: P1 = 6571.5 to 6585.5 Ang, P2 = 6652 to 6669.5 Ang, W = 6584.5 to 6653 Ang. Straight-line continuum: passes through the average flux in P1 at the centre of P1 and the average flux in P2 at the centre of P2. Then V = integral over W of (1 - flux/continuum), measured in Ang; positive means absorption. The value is -1.1 Ang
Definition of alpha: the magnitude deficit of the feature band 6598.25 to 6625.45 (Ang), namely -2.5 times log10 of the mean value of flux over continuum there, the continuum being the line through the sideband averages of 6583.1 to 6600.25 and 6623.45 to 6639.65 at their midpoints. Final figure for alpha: 0.004 mag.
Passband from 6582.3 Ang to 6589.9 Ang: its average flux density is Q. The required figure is 4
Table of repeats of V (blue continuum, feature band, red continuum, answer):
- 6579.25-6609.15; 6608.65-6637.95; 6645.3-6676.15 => 0.1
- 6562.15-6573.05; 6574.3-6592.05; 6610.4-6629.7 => -2.2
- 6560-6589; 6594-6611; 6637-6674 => -0.8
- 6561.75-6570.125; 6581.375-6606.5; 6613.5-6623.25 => -2.4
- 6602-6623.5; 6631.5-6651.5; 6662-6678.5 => 0.0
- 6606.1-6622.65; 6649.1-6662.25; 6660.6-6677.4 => 0.0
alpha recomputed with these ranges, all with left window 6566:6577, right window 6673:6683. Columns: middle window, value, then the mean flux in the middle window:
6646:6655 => -0.027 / 3.9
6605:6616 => -0.068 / 3.92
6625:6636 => -0.046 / 3.9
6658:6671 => -0.007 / 3.87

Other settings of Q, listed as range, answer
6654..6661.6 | 3.88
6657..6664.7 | 3.87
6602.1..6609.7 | 3.92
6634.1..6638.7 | 3.9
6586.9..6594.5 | 4.03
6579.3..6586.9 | 3.96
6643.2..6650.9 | 3.91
